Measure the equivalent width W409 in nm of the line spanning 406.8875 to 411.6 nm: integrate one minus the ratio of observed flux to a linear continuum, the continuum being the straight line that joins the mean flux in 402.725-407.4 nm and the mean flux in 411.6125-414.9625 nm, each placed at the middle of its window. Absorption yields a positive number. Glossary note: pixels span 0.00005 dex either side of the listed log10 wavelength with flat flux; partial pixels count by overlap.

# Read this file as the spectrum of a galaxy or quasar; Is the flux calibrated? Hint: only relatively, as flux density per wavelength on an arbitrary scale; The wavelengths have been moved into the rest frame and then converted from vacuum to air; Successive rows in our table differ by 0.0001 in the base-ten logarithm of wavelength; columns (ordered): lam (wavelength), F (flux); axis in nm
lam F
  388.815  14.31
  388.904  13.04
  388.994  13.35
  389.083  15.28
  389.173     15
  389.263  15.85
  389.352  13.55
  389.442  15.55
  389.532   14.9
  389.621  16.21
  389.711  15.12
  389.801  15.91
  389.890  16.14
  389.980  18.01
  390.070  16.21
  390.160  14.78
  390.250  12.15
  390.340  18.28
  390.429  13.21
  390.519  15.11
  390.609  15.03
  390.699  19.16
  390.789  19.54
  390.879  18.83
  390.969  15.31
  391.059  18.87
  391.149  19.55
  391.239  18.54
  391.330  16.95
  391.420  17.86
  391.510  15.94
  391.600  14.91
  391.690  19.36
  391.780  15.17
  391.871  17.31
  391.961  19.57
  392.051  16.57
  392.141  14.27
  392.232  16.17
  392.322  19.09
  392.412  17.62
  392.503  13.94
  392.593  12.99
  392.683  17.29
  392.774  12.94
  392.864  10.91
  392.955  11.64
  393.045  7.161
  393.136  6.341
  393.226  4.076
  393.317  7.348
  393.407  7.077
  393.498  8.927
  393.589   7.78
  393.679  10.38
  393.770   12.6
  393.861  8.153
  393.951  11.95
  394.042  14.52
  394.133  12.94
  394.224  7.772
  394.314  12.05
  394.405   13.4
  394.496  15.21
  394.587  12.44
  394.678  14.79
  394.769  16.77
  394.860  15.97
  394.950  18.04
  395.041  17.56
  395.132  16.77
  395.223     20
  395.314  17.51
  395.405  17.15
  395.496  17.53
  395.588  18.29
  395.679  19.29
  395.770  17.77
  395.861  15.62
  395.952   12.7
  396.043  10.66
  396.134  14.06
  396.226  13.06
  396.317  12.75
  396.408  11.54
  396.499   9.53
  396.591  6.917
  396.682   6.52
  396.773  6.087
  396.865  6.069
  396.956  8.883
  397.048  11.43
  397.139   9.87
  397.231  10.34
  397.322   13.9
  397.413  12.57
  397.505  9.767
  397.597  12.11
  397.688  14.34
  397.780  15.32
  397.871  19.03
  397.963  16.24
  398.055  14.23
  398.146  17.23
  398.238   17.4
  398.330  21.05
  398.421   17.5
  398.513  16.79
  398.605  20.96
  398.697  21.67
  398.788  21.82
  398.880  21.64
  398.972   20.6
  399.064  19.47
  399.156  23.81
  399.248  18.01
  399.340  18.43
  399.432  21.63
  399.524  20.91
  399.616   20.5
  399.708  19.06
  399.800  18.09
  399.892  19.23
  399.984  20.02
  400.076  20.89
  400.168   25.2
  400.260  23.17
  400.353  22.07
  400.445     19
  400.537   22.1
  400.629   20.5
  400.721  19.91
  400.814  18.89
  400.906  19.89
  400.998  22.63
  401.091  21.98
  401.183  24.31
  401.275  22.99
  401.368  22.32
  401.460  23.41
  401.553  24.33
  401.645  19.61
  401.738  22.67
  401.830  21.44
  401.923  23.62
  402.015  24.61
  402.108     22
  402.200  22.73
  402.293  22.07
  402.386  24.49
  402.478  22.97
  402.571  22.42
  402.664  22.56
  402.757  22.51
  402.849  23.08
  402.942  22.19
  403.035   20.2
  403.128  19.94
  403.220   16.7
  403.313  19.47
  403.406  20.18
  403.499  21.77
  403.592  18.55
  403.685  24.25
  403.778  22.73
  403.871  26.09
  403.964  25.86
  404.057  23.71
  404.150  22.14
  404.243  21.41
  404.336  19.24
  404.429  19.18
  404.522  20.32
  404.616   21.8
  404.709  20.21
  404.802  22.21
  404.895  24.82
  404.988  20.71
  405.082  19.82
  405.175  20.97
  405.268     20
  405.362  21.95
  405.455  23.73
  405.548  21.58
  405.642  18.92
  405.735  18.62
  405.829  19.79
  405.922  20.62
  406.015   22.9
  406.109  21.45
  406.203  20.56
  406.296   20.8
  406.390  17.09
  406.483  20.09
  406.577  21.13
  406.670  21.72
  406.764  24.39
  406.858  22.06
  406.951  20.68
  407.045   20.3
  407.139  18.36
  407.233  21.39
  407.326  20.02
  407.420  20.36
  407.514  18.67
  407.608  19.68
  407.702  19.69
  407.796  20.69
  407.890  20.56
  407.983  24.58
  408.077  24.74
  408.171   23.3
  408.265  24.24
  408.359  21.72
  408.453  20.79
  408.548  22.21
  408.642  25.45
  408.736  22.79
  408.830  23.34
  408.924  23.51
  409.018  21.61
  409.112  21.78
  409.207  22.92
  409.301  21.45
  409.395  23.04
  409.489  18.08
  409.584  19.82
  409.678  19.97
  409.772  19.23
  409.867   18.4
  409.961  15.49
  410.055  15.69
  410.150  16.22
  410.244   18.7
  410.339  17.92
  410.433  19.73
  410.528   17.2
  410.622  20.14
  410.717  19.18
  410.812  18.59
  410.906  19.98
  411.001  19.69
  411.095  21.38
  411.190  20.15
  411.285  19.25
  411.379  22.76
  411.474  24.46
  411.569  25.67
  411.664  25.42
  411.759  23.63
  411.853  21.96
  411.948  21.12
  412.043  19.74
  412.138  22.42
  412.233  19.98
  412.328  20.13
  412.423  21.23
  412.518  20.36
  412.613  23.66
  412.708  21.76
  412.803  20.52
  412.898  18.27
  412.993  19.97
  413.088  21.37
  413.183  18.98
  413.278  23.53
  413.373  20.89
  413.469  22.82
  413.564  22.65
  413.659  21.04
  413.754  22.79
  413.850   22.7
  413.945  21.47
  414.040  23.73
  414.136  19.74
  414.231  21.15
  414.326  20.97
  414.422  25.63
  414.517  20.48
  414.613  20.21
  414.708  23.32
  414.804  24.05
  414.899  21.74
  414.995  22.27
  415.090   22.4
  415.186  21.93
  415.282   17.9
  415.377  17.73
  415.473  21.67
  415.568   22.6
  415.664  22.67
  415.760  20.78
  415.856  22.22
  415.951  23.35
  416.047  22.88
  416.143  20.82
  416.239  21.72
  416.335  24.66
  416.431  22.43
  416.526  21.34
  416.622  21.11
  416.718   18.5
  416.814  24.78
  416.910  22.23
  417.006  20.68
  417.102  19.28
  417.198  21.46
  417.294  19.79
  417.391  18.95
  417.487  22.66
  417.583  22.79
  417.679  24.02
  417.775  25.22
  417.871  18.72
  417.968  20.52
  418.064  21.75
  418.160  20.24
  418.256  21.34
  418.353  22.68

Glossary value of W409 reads 0.16 nm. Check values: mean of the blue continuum 21.2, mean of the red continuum 21.7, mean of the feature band 20.7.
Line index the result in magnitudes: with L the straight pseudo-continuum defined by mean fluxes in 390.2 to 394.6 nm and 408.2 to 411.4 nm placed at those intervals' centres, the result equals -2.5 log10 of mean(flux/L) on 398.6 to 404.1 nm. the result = -0.25 mag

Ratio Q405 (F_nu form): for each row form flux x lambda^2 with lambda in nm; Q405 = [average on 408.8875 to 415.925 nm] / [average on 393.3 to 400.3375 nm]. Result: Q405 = 1.48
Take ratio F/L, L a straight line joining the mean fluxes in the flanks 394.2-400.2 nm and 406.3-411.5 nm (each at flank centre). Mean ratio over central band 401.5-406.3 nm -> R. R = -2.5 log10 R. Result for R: -0.168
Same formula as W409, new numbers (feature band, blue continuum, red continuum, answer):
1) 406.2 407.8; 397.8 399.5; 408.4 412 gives -0.01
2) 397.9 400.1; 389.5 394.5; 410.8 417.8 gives -0.38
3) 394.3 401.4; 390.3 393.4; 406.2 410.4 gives 0.15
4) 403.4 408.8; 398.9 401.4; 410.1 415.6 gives -0.11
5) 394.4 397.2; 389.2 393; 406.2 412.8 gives 0.59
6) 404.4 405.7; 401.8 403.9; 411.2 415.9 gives 0.05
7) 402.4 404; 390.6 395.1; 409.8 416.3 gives -0.38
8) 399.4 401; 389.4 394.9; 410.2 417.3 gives -0.35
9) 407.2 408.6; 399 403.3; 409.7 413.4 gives -0.05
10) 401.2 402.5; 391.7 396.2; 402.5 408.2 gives -0.27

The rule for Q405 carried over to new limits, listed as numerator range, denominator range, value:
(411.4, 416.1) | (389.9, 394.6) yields 1.72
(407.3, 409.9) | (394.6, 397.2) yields 1.68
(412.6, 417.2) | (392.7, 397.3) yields 1.95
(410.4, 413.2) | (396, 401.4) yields 1.31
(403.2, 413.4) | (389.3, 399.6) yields 1.51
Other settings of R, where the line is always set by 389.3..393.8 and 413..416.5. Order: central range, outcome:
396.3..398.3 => 0.346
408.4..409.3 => -0.133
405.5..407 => -0.085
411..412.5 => -0.047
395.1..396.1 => -0.049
